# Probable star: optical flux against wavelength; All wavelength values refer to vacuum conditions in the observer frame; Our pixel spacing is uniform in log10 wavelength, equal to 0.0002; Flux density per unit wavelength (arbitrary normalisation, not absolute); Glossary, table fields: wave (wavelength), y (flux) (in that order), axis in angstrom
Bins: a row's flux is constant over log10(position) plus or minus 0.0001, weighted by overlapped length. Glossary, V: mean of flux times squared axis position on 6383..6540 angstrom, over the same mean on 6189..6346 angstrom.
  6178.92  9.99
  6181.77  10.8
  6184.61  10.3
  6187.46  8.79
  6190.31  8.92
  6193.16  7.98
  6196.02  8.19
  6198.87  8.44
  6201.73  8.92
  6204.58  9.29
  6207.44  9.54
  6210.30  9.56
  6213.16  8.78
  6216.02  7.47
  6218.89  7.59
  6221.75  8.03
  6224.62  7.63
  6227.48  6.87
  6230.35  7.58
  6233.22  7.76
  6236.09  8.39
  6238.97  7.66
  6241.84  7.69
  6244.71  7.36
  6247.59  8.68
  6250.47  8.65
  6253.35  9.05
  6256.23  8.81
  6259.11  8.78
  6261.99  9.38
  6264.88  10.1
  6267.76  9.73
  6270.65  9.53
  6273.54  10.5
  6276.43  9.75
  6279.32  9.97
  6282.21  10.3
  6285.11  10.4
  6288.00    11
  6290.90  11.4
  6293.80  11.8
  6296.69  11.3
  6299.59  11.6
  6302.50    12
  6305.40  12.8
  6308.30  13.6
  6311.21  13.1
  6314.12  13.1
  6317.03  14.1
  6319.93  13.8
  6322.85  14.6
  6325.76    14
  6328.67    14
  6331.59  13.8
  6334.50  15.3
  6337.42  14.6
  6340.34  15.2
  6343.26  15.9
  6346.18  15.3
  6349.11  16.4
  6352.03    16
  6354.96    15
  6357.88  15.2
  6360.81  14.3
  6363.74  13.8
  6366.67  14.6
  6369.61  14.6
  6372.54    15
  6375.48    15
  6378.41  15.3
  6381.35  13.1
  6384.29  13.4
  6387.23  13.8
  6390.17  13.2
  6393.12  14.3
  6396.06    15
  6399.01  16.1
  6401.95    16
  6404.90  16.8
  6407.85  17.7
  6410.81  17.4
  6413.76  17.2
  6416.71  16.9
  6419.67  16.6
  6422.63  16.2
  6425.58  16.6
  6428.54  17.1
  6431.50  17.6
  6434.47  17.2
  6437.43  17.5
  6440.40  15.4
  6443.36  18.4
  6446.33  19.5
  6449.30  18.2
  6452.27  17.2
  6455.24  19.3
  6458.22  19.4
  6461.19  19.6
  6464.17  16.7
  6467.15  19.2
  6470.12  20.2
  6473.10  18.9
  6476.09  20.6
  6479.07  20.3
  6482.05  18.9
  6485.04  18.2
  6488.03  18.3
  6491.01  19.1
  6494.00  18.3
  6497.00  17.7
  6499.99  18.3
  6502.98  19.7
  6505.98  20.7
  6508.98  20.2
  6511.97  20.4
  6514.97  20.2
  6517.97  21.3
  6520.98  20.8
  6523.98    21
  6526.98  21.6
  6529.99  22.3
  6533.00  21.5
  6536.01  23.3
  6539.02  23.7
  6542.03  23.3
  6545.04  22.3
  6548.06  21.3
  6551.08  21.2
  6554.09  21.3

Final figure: 1.86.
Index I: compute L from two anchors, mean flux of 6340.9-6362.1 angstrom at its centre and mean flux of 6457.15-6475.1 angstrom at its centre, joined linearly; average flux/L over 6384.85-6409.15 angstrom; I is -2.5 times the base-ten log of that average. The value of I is 0.11 mag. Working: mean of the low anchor 15.4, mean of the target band 15.3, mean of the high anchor 19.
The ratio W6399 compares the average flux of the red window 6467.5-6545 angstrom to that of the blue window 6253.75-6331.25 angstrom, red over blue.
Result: 1.77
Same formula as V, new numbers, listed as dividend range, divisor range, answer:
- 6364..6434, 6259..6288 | 1.63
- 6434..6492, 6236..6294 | 2.10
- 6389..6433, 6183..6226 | 2.02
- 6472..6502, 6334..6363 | 1.29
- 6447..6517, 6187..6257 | 2.51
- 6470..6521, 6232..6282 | 2.34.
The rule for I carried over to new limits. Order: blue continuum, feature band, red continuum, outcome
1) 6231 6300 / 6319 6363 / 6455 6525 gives -0.160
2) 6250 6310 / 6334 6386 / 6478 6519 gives -0.087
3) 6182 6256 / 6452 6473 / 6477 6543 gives -0.027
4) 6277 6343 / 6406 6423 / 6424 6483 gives -0.011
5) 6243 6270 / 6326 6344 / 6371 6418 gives -0.166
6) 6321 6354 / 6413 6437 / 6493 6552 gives 0.055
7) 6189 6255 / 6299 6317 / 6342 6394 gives -0.071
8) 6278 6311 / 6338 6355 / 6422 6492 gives -0.142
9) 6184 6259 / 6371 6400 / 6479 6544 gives 0.058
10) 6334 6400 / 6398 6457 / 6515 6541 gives 0.011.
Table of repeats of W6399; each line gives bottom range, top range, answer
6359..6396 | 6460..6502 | 1.33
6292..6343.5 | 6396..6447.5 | 1.26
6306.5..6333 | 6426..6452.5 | 1.27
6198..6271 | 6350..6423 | 1.80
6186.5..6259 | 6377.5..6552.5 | 2.23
